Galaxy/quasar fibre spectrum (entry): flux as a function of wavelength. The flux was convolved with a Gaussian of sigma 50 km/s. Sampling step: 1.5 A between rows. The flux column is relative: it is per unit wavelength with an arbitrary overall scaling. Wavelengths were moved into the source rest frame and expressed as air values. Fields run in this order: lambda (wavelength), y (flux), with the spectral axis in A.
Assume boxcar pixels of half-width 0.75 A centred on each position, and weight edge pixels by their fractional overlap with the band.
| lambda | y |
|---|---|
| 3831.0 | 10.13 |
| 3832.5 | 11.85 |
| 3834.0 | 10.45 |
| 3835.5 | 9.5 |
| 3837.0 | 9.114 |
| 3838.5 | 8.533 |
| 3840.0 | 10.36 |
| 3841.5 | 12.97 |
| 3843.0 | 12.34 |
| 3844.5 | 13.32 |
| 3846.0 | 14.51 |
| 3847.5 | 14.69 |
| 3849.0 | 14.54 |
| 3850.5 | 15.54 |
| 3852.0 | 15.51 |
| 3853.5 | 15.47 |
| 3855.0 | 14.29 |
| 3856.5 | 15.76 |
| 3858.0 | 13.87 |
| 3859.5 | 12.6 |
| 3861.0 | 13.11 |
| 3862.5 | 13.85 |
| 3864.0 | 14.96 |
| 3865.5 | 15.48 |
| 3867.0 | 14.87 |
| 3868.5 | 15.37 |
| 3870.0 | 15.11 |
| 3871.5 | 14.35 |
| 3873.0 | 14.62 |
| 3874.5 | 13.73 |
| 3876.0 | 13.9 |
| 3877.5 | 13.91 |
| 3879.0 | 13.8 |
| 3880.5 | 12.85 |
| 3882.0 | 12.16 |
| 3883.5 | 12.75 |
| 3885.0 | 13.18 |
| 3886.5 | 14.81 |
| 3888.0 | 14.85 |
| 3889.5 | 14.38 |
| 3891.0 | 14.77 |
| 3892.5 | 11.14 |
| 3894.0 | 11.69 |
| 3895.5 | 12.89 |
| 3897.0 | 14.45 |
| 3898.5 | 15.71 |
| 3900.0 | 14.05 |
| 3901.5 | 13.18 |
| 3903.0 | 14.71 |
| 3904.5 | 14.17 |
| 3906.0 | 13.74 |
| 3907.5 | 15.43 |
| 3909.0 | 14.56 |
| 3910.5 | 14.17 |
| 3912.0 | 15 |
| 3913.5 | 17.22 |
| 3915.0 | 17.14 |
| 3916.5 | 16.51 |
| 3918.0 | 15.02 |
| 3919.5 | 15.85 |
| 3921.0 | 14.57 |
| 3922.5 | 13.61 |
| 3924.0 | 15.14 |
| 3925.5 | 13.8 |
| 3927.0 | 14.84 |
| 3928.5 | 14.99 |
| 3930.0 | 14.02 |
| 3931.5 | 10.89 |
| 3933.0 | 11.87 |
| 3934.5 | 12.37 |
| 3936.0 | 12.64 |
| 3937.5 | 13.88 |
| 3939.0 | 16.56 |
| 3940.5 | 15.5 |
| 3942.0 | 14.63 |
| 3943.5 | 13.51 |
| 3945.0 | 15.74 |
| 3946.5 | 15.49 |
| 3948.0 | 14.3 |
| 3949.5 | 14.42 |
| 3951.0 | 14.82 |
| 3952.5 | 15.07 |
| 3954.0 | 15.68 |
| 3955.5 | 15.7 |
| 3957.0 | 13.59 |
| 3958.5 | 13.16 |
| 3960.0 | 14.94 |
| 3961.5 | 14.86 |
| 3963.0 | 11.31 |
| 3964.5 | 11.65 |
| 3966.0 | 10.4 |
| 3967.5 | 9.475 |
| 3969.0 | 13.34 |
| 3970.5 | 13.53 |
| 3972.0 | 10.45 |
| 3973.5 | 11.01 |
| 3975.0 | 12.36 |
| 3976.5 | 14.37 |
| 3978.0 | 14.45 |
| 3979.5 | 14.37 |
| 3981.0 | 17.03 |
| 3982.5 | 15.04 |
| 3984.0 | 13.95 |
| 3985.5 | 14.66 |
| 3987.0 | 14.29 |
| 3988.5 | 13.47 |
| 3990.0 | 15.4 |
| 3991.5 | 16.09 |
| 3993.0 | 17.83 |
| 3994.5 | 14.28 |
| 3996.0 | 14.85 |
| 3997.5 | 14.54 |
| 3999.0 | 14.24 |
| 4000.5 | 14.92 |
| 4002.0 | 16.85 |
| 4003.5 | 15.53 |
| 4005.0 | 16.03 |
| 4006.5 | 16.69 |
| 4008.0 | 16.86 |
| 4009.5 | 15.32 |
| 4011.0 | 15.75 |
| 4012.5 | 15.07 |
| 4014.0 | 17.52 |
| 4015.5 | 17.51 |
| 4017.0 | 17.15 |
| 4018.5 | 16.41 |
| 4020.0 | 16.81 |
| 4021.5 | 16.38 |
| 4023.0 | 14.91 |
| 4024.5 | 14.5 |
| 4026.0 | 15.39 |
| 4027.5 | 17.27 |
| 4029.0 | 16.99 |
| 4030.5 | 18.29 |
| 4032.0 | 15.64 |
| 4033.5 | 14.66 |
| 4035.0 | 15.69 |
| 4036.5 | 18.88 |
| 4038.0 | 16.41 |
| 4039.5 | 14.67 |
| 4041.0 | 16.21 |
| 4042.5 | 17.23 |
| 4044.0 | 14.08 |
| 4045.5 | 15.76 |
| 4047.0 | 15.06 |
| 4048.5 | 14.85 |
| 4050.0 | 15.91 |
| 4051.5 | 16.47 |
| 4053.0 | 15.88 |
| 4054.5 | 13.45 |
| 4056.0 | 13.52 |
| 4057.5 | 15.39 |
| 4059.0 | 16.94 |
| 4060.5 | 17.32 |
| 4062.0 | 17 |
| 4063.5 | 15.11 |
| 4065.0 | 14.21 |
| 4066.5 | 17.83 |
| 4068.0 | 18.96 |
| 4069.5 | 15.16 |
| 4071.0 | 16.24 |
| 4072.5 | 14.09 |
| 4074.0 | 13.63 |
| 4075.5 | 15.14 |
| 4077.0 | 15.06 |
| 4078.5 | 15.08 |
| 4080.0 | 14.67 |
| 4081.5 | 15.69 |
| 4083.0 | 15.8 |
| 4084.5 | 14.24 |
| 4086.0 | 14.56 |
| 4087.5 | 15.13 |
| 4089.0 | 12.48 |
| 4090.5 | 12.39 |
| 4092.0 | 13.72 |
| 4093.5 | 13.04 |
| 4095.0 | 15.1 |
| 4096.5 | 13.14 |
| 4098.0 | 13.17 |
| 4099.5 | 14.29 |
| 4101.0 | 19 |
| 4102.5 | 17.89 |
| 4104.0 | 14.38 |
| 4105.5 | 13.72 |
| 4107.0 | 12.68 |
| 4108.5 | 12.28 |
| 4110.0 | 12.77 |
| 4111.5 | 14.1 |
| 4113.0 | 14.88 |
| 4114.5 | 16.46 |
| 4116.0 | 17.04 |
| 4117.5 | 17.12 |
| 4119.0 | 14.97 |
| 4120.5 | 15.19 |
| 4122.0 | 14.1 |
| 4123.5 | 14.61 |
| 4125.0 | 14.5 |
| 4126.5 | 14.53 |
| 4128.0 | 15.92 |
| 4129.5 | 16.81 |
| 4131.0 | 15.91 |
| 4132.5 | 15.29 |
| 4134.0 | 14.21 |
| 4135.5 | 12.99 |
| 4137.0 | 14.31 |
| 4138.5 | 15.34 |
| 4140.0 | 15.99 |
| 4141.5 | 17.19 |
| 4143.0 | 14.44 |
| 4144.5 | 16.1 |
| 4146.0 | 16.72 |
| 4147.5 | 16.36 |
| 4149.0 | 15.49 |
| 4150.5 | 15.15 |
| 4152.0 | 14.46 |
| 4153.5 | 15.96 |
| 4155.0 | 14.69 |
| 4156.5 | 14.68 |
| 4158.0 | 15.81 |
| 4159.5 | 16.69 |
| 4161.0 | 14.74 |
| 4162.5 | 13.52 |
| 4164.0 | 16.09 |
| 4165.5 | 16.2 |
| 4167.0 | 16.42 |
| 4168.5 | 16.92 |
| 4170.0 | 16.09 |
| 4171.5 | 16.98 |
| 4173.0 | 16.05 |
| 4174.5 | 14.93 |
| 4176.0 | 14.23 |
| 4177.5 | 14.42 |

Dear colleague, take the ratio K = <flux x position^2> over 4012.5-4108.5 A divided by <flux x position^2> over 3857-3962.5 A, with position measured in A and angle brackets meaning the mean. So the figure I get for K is 1.17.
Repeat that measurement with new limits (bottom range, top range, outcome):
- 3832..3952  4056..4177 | 1.22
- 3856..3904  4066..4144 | 1.20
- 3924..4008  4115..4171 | 1.19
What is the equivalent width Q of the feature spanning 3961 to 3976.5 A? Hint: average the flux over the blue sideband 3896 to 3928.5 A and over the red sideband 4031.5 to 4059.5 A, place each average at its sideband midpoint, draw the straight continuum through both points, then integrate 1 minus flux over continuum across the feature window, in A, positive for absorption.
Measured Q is 3.34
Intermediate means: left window 14.9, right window 15.6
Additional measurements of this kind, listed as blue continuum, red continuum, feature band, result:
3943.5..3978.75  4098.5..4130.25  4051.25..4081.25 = -1.97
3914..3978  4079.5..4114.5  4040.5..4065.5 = -2.35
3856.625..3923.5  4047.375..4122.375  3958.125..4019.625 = 0.38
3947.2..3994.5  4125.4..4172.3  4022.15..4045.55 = -2.52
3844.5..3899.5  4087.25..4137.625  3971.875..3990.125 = 0.50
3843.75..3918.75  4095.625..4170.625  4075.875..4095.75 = 0.88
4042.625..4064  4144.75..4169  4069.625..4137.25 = 3.69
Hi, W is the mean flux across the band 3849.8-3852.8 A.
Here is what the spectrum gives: 15.5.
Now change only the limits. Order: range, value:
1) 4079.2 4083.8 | 15.4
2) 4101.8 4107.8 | 14.6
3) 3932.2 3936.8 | 12.3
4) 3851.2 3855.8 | 15.1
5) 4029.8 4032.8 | 16.9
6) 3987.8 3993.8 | 15.7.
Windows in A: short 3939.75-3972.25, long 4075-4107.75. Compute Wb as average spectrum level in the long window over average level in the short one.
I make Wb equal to 1.06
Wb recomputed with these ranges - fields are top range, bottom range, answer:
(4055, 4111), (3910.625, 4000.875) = 1.04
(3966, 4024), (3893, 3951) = 1.03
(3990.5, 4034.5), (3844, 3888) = 1.12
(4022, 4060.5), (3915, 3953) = 1.09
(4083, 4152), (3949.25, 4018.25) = 1.02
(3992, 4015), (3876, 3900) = 1.16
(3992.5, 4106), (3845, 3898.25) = 1.10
